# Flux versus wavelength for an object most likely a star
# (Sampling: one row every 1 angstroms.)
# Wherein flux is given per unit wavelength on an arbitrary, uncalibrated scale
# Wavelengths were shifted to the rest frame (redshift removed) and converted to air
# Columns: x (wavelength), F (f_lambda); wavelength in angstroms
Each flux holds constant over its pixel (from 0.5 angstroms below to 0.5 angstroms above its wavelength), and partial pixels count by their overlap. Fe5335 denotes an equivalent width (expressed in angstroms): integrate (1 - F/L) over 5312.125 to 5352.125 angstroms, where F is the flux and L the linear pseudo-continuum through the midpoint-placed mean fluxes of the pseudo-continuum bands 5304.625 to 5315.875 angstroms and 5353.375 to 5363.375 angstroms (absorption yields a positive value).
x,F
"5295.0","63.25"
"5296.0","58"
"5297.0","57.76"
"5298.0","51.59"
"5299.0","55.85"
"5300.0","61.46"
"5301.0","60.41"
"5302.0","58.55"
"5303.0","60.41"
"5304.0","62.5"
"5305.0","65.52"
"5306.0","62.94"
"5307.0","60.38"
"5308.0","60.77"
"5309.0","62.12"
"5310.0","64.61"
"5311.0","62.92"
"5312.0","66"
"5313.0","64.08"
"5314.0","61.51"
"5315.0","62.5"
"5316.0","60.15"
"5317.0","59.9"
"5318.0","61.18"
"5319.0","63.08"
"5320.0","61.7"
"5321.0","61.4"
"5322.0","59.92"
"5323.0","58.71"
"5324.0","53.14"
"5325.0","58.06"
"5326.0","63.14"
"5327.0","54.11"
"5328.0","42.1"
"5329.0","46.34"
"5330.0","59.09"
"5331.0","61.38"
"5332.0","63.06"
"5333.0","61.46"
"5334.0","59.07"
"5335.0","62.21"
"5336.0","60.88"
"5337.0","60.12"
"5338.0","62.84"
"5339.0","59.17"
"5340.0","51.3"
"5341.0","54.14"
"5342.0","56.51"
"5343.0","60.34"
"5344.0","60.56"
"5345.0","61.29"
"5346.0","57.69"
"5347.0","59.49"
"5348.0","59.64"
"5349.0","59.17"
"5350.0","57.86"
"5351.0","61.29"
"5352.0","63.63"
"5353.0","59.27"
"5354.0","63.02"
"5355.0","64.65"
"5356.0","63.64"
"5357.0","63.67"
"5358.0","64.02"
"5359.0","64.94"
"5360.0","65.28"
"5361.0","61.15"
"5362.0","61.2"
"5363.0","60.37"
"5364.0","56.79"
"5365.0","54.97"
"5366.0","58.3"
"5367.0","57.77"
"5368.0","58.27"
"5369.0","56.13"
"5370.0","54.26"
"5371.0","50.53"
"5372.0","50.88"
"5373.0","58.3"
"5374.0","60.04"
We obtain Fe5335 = 2.49 angstroms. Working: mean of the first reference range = 62.9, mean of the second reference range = 63.2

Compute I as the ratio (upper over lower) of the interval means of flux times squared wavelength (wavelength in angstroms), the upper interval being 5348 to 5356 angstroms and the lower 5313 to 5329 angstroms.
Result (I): 1.06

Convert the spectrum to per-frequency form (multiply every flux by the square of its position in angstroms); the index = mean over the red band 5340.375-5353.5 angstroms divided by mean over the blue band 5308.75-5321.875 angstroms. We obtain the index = 1.0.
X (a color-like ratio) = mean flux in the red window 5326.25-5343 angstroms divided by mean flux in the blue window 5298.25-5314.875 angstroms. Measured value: 0.93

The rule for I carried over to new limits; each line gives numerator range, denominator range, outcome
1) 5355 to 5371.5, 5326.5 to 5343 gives 1.05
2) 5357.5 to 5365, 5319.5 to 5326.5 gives 1.05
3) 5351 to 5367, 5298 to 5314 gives 1.02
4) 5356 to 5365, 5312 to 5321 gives 1.01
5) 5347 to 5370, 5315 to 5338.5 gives 1.04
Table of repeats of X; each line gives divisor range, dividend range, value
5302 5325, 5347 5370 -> 0.98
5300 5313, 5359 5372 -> 0.93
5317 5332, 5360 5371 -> 1.00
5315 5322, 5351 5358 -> 1.03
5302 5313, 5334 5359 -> 0.96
